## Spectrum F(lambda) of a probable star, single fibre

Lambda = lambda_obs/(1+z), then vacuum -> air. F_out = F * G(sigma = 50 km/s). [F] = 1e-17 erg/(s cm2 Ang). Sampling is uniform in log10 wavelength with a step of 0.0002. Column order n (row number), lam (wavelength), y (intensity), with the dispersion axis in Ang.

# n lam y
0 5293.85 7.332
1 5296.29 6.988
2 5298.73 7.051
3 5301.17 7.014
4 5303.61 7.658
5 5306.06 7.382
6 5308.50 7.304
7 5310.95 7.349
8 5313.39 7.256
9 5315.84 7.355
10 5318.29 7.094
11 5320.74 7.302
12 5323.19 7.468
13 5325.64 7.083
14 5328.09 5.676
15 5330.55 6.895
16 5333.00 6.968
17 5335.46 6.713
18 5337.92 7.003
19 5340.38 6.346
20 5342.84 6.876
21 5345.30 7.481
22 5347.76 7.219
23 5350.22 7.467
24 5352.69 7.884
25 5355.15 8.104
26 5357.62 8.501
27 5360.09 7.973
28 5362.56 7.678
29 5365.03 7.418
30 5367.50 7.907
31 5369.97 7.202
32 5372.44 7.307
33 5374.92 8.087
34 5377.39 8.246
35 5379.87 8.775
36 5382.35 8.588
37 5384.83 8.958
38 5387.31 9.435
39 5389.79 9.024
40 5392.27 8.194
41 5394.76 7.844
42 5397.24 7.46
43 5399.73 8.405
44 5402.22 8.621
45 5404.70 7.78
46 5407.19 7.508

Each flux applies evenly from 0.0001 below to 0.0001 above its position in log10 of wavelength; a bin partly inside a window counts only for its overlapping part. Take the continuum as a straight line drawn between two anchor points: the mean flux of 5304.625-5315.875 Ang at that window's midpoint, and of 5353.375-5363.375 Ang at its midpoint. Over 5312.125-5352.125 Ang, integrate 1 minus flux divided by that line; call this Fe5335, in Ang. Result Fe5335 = 3.31 Ang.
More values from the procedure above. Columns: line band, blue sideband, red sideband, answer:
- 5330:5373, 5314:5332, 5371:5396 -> 1.56 Ang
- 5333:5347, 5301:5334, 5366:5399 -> 1.14 Ang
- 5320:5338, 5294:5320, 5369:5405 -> 1.58 Ang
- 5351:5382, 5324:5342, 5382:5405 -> -1.11 Ang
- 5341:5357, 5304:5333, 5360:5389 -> 0.39 Ang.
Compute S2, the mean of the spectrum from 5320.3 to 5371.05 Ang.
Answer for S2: 7.29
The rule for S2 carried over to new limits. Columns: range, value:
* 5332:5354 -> 7.11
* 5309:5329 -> 7.1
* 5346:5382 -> 7.85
